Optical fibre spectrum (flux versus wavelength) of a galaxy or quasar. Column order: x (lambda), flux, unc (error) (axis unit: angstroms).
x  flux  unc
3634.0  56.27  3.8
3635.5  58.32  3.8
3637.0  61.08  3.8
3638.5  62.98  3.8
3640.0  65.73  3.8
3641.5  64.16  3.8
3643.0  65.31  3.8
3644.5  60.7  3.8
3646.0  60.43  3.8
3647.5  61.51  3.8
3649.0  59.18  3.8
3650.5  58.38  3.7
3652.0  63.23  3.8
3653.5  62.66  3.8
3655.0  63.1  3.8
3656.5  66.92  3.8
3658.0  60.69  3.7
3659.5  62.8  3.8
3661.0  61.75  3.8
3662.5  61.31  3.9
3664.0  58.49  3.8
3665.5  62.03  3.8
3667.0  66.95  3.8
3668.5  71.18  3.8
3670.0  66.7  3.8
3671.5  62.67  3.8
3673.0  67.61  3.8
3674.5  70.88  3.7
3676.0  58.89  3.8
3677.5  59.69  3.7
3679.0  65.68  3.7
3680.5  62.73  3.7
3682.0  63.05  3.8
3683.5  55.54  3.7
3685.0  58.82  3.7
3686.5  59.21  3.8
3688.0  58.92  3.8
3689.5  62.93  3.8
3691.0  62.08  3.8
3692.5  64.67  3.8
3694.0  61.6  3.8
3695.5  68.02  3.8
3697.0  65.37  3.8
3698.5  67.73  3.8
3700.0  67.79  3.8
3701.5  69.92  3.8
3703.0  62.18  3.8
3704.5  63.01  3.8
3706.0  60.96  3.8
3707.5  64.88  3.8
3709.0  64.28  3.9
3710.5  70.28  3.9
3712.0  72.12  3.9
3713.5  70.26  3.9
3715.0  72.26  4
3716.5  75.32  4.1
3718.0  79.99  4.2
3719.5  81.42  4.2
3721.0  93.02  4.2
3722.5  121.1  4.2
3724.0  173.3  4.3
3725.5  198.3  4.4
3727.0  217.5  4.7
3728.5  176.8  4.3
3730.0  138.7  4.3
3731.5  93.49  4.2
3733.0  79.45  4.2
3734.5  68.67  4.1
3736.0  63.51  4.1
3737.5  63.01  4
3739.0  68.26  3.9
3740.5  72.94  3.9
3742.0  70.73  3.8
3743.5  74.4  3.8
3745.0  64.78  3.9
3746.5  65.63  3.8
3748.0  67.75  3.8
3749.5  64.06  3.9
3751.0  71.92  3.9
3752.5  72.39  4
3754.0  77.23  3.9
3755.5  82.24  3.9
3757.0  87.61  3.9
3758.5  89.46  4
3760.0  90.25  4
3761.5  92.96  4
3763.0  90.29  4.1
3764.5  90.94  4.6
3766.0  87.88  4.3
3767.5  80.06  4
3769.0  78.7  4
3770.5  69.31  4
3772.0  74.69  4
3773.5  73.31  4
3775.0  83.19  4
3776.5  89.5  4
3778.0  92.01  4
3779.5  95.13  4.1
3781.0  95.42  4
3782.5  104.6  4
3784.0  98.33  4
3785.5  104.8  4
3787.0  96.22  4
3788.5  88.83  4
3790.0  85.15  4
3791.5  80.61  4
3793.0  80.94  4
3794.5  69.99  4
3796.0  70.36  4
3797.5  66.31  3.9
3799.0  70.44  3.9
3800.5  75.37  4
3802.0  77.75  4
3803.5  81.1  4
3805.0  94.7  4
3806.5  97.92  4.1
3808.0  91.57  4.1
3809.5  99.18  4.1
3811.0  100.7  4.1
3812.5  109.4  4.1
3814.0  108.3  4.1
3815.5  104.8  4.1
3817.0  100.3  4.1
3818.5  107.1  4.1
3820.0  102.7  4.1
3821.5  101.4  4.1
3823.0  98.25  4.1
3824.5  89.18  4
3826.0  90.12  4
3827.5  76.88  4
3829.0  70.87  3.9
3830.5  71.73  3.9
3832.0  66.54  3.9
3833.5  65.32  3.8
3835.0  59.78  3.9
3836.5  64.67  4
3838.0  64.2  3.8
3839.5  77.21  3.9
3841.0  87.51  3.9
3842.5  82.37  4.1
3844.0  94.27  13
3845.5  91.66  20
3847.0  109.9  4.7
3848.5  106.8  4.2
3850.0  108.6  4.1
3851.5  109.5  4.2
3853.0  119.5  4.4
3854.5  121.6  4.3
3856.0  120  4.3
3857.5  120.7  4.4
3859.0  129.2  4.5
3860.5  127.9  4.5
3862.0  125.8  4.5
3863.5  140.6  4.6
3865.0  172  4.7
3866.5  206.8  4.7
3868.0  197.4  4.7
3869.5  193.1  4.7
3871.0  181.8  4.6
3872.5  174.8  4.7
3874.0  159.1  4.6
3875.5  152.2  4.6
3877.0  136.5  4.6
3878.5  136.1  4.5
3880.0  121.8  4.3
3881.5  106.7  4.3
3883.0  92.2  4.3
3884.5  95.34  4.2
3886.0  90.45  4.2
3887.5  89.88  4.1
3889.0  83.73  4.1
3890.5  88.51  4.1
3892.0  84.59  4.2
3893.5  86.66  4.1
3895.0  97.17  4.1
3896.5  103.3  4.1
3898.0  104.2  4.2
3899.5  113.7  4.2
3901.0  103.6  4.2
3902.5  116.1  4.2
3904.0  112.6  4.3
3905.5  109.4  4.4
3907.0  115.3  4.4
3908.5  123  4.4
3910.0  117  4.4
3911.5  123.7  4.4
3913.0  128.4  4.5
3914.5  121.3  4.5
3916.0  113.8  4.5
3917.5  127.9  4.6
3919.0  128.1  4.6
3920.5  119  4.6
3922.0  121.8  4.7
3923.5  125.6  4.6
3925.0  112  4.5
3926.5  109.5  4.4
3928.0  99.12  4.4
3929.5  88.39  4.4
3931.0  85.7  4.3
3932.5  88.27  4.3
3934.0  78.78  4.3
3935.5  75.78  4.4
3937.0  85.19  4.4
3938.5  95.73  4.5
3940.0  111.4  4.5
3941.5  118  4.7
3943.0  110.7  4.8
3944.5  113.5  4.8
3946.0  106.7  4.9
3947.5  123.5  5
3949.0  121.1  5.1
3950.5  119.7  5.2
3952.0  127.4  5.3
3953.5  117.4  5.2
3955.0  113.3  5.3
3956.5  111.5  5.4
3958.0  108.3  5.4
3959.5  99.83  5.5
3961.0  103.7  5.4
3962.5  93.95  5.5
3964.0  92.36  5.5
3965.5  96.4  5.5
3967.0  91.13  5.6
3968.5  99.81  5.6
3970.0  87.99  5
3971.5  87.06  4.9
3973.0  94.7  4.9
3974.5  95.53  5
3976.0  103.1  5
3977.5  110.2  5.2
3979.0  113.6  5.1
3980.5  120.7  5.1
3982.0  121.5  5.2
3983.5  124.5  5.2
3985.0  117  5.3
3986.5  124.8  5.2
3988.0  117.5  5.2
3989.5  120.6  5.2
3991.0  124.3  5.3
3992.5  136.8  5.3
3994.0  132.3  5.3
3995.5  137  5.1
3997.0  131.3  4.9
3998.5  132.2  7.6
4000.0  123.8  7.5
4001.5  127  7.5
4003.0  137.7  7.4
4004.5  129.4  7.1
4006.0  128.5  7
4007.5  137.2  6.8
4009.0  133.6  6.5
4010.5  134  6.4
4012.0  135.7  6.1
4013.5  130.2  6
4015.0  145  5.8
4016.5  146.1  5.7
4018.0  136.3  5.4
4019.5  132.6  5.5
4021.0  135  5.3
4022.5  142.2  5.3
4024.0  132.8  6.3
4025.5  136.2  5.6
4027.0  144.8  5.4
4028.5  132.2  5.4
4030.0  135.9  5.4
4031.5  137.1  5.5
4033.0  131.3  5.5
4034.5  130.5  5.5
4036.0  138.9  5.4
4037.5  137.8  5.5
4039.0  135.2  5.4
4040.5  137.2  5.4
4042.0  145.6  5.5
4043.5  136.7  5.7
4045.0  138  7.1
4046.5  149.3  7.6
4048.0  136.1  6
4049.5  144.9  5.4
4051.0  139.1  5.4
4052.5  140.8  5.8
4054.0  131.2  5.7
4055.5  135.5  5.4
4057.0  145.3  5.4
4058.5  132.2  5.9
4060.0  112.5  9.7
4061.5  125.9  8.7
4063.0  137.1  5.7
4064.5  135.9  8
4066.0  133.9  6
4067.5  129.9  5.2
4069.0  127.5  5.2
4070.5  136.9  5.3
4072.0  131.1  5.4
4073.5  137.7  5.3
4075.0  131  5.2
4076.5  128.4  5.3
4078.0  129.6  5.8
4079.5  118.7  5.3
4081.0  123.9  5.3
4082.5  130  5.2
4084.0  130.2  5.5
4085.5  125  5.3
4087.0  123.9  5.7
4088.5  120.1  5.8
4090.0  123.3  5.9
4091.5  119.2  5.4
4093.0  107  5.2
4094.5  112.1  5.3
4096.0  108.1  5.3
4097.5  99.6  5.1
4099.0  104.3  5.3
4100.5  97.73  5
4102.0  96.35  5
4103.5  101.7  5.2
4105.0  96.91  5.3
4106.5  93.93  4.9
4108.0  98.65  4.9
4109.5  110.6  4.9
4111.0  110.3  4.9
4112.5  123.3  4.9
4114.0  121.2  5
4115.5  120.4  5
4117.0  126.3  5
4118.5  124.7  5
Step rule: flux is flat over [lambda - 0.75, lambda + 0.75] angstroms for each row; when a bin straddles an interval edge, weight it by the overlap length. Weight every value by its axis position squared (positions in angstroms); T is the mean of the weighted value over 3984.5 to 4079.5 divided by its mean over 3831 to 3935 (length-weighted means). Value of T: 1.3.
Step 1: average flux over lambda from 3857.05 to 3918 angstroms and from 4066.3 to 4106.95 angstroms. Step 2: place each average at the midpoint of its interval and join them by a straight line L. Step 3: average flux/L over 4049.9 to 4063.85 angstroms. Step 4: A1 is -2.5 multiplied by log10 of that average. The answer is -0.12 mag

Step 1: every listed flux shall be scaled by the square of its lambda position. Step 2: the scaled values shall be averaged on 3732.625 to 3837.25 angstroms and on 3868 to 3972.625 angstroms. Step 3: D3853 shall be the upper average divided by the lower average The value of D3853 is 1.4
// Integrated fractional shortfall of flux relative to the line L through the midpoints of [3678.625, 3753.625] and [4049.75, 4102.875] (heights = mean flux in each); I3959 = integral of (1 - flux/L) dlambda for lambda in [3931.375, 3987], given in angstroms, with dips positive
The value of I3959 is 2.59 angstroms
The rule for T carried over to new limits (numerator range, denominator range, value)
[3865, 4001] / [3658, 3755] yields 1.68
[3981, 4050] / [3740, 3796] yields 1.84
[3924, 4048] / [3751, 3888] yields 1.29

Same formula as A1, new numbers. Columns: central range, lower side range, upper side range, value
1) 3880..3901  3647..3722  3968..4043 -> 0.10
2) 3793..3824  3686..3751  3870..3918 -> 0.11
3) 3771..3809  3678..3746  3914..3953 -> 0.07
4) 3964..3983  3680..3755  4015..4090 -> 0.19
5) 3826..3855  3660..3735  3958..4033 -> 0.16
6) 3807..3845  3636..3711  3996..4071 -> 0.07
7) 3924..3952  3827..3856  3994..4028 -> 0.11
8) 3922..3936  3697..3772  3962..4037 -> 0.16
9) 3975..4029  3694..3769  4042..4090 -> -0.05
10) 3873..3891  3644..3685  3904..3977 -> -0.17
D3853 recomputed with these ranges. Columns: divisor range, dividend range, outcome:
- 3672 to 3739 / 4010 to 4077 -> 1.98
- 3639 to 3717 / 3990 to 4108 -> 2.44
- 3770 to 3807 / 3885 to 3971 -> 1.34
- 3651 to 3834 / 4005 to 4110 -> 1.85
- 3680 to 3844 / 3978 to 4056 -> 1.81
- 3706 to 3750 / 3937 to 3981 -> 1.30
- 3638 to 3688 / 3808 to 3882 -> 2.00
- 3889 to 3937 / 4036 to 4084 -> 1.36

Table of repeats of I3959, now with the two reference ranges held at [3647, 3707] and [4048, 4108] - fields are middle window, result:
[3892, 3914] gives -3.02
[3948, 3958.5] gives -1.31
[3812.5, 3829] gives -2.48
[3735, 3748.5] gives 0.91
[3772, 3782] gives -1.20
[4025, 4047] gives -3.96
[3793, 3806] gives 0.80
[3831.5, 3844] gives 2.11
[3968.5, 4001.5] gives -2.30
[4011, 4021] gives -2.08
